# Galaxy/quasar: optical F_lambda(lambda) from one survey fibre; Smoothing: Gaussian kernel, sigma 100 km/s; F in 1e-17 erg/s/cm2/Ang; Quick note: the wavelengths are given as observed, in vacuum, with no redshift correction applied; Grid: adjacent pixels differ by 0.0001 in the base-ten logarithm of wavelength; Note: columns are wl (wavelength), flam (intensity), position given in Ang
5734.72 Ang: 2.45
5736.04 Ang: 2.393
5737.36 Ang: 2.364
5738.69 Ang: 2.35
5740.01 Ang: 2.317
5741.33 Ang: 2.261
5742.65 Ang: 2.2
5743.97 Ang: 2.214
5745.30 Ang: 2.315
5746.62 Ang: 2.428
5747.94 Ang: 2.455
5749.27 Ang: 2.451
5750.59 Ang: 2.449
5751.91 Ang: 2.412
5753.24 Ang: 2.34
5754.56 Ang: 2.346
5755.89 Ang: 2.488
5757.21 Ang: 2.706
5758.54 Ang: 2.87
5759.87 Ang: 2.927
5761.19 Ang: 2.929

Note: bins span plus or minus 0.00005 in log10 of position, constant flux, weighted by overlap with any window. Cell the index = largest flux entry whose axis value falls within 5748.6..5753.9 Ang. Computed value 2.451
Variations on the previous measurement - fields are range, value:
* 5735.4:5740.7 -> 2.393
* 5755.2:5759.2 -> 2.87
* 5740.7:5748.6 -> 2.455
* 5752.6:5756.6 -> 2.488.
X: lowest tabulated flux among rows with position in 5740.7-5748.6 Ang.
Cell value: 2.2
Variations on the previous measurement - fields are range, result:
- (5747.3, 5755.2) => 2.34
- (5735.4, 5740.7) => 2.317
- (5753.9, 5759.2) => 2.346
